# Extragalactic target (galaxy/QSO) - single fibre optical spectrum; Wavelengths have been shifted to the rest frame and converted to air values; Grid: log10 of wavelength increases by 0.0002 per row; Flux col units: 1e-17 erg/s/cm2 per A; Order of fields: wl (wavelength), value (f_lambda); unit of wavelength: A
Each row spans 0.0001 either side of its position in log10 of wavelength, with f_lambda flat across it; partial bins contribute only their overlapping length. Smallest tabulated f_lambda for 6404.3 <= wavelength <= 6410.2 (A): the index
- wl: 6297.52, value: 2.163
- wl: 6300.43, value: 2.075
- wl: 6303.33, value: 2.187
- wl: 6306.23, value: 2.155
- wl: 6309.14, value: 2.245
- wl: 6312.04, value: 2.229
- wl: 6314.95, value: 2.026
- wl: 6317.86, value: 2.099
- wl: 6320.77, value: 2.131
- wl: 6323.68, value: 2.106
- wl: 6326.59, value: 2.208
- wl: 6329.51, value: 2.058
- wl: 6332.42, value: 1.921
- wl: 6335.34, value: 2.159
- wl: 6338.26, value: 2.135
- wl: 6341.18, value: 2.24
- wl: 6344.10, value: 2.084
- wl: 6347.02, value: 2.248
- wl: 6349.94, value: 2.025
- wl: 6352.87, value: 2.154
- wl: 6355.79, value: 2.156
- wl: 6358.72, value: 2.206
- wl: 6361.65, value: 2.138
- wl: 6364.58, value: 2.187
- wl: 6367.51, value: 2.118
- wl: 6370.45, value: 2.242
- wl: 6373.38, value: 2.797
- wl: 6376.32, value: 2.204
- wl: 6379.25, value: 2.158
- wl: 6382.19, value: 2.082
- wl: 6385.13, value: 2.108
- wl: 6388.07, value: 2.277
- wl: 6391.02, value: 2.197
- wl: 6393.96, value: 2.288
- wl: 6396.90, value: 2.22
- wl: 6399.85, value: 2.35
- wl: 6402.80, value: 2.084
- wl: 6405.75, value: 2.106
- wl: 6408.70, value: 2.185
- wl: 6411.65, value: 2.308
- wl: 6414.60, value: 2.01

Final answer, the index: 2.106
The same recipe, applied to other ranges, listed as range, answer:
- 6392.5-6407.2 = 2.084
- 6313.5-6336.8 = 1.921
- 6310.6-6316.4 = 2.026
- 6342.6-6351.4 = 2.025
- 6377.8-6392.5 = 2.082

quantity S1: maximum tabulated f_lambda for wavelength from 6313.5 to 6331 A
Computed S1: 2.208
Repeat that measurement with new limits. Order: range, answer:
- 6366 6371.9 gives 2.242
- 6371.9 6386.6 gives 2.797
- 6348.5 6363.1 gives 2.206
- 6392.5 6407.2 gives 2.35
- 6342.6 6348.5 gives 2.248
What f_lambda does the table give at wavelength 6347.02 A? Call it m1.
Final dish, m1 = 2.248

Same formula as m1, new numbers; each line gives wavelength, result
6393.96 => 2.288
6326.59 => 2.208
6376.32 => 2.204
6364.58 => 2.187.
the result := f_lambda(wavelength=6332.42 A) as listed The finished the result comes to 1.921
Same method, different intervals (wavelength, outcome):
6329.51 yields 2.058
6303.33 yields 2.187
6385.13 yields 2.108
